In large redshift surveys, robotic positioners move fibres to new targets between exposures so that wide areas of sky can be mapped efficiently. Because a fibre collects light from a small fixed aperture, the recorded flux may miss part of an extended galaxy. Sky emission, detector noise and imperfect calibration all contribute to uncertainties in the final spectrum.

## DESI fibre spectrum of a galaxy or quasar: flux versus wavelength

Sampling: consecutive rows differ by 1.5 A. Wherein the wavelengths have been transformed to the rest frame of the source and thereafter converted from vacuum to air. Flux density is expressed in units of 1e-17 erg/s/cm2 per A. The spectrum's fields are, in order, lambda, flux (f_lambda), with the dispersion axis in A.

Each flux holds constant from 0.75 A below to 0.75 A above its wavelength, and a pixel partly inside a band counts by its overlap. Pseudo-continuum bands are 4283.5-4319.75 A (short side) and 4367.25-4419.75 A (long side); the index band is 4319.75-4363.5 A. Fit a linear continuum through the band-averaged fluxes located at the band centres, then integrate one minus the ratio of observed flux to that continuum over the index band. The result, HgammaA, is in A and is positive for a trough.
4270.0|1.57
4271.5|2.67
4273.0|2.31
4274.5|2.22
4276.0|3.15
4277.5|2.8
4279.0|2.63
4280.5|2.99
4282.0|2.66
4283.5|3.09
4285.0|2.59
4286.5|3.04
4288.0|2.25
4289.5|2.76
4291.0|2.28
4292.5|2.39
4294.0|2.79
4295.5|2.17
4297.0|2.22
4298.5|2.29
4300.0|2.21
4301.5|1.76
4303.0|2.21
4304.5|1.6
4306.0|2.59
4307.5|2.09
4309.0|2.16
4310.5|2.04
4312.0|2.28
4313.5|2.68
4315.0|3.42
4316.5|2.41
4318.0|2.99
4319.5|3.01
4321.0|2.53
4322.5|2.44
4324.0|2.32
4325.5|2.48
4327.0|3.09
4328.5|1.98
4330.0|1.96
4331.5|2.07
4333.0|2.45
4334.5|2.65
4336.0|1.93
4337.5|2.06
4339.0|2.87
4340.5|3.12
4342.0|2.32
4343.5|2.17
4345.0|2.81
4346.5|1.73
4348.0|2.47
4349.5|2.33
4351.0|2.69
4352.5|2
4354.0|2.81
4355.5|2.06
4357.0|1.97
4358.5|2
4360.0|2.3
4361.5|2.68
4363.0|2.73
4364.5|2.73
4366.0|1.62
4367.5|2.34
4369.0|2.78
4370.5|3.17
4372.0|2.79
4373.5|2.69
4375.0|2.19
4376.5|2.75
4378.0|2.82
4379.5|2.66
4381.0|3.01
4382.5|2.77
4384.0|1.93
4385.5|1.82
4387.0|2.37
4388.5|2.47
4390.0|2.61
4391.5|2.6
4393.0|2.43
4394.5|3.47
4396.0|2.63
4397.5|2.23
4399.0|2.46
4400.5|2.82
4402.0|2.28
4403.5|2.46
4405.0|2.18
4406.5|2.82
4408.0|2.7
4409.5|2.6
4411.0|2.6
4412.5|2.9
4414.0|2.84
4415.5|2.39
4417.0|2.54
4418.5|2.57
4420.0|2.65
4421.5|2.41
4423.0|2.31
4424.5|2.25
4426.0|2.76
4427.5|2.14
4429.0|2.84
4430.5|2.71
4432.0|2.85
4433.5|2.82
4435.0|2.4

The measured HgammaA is 2.04 A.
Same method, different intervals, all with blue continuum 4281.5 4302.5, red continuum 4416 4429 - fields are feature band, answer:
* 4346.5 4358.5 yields 0.9 A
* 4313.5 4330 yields -1.2 A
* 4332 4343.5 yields 0.0 A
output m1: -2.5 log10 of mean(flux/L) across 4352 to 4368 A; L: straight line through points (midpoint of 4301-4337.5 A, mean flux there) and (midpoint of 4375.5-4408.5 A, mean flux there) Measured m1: 0.08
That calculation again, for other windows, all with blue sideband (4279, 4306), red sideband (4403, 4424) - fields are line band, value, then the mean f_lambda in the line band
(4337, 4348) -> 0.02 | 2.45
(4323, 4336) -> 0.06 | 2.35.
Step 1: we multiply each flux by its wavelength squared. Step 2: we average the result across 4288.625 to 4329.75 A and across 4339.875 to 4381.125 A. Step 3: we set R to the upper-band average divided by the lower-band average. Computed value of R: 1.05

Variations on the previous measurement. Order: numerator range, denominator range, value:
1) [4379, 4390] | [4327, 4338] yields 1.12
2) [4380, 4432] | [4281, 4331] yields 1.09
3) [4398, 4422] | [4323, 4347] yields 1.12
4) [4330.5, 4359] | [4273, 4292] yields 0.90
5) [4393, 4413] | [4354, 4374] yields 1.08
